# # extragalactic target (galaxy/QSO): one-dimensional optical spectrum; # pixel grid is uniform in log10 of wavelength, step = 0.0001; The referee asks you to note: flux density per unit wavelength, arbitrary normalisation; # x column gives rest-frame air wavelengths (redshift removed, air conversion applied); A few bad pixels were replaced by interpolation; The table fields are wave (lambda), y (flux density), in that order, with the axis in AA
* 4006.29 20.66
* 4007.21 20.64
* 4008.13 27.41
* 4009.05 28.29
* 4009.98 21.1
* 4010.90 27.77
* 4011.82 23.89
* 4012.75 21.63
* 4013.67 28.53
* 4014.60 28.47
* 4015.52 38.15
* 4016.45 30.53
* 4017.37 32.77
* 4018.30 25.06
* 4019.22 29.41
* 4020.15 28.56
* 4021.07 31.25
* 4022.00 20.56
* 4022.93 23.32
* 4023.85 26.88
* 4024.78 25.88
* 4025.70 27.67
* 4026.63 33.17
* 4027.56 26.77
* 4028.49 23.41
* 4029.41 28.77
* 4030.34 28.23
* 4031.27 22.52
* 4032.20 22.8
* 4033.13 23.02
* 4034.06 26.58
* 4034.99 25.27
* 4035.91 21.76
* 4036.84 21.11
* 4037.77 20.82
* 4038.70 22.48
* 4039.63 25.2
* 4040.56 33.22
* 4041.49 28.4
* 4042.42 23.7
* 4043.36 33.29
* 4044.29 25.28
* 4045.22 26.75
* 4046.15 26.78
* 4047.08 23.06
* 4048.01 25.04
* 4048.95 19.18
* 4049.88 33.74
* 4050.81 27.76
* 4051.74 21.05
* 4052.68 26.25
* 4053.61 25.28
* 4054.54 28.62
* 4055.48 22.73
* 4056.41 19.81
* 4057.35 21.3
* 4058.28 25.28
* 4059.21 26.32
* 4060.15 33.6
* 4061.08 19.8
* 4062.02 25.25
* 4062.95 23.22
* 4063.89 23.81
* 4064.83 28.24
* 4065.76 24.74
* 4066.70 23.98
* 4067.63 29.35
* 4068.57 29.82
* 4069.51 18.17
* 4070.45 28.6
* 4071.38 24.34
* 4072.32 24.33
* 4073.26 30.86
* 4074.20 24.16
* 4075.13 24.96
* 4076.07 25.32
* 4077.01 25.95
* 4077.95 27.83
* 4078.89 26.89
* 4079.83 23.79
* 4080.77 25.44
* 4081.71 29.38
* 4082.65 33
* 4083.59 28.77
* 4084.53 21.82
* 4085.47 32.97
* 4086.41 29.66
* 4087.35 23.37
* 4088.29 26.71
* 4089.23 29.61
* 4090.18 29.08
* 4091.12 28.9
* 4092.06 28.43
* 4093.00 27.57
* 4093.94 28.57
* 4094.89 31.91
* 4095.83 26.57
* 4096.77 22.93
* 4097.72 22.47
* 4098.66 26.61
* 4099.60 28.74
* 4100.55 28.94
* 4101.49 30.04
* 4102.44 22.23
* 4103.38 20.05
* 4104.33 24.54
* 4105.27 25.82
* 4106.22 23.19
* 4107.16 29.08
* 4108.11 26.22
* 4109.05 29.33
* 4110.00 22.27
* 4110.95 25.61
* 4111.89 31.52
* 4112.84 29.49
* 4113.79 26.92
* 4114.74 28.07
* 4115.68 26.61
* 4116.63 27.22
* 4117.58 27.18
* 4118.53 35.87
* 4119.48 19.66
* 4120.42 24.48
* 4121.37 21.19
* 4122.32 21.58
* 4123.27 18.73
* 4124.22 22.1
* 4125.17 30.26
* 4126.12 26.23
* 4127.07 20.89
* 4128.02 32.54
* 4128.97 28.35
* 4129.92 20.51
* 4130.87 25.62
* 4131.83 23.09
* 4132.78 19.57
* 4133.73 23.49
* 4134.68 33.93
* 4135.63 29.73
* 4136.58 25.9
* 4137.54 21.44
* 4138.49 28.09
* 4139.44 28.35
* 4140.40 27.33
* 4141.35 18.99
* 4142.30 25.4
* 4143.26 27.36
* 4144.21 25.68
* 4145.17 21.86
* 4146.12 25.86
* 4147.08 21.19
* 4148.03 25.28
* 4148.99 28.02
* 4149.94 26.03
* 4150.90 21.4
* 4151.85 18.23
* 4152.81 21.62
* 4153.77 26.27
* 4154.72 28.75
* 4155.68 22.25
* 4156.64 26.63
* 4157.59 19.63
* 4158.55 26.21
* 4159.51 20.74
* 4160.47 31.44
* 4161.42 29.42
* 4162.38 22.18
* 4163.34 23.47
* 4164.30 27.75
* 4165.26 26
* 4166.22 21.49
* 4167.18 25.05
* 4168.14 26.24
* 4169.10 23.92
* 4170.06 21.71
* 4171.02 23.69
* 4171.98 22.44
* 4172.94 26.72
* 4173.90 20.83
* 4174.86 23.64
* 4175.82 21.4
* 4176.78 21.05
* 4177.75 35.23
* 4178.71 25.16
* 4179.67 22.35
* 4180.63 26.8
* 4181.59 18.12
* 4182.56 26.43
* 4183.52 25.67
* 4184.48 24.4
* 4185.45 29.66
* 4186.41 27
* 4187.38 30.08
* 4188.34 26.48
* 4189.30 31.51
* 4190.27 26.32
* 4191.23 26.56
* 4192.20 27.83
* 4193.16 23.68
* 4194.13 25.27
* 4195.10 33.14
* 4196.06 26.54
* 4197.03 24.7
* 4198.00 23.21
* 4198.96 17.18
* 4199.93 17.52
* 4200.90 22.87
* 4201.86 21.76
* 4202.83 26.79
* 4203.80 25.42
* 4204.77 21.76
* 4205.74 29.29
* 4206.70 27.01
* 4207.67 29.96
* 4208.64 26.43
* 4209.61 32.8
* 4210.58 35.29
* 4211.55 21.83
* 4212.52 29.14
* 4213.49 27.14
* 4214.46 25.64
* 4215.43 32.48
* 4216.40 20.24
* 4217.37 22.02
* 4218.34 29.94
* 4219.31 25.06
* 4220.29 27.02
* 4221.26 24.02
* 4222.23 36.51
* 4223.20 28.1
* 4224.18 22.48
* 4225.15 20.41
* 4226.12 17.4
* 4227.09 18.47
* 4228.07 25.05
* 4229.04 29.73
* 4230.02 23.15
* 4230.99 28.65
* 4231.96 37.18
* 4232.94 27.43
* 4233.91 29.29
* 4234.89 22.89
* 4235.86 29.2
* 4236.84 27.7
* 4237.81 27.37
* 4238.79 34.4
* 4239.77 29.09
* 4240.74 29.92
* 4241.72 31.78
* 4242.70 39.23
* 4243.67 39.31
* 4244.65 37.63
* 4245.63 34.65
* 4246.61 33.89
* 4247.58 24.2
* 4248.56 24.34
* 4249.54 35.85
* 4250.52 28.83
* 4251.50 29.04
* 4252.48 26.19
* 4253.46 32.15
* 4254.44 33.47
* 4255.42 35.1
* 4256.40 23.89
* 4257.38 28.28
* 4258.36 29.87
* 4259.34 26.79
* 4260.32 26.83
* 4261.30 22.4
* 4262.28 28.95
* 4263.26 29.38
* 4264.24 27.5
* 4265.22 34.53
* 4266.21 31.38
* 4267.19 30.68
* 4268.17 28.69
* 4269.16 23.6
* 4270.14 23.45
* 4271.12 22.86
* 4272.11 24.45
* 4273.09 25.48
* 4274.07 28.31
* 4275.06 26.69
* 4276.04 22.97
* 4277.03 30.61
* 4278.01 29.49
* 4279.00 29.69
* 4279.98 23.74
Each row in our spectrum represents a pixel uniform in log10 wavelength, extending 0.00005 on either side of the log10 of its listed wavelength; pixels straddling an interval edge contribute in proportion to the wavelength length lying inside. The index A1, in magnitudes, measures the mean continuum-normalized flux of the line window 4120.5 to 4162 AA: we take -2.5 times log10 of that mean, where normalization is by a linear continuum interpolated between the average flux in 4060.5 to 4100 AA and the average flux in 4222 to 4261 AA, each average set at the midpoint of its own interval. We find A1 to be 0.11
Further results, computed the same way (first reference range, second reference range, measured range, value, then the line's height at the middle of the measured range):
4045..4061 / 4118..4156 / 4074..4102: -0.09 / 25.1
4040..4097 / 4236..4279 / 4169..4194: 0.11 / 28.2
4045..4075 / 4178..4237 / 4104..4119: -0.08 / 25.6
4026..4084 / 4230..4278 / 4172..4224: 0.09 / 28.3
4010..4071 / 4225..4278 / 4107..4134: 0.06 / 27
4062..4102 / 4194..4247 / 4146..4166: 0.11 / 27.2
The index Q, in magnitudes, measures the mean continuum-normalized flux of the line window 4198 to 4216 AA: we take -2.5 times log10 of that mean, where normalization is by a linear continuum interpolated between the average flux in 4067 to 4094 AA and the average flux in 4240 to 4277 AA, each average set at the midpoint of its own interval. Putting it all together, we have 0.10 mag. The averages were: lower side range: 27.1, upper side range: 29.3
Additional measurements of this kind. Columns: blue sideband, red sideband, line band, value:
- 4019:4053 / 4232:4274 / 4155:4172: 0.14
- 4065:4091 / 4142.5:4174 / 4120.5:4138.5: 0.02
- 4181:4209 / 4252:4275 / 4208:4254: -0.07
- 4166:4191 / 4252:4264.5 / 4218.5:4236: 0.04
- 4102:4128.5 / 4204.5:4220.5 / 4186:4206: 0.07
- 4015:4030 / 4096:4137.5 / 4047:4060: 0.10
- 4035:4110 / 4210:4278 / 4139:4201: 0.10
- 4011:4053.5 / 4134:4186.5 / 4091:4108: -0.03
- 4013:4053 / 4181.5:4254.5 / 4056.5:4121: 0.01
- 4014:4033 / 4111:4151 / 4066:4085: 0.01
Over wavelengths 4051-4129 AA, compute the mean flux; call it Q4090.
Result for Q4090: 26.2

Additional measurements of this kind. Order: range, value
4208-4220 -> 27.3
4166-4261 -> 27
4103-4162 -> 25.3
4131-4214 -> 25.3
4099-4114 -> 26.5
